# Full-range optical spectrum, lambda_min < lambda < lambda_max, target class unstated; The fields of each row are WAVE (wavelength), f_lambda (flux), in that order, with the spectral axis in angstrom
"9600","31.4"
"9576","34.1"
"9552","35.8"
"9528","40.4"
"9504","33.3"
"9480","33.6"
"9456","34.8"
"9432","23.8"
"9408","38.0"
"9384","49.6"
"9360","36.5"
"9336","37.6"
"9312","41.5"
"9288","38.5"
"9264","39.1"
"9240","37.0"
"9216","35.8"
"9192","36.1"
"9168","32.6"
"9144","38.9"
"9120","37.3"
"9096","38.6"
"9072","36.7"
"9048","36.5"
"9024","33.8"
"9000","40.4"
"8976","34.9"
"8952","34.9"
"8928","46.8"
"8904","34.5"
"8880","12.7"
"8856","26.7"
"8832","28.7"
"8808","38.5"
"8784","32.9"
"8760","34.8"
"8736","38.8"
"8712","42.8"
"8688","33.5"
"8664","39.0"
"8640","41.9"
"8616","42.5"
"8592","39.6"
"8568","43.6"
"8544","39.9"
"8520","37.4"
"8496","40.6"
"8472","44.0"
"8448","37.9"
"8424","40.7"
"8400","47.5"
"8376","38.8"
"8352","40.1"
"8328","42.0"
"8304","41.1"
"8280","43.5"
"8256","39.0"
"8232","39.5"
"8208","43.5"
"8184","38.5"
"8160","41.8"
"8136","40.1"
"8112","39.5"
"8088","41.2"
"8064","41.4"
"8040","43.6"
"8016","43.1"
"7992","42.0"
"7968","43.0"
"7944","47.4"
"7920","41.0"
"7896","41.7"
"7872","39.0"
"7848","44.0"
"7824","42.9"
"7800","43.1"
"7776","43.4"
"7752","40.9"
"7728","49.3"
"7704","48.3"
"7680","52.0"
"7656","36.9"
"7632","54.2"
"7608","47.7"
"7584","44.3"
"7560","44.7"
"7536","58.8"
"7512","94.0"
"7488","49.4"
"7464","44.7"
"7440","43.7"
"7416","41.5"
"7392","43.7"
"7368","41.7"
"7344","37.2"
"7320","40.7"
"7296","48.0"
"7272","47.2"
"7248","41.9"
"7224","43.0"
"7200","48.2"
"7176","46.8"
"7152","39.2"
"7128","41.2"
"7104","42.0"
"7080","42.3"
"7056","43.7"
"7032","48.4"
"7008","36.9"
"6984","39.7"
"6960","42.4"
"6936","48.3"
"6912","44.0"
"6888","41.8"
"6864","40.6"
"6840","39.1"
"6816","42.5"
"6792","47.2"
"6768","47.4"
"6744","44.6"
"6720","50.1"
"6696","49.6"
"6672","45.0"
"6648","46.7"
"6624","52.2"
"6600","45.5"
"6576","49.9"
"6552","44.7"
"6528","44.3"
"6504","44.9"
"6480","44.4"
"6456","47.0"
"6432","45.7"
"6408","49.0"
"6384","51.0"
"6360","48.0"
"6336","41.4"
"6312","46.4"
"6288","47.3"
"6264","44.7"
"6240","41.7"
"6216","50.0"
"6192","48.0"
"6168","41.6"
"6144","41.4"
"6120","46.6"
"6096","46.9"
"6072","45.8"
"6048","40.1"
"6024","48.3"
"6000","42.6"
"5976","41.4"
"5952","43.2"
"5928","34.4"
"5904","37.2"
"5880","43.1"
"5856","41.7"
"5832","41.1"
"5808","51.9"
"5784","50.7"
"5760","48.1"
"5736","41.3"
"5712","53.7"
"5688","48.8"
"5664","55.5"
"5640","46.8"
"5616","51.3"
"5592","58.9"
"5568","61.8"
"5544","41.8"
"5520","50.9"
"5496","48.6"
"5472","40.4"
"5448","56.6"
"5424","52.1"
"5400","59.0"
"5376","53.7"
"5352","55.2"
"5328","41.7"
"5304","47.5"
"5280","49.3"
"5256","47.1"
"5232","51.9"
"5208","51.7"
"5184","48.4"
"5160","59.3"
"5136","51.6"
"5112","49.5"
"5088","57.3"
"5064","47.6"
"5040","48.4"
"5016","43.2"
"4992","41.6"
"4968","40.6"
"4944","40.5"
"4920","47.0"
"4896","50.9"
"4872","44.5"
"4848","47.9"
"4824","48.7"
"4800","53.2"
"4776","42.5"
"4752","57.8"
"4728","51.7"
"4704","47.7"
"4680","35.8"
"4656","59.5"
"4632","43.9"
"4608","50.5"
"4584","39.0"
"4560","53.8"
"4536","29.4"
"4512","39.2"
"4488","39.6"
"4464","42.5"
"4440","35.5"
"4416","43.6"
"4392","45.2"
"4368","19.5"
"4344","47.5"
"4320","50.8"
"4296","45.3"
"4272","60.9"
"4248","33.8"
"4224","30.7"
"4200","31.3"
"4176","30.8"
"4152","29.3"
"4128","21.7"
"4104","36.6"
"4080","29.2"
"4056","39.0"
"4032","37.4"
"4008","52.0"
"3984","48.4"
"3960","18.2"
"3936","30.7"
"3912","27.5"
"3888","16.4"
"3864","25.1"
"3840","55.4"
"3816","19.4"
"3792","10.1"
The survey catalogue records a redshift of 0.14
